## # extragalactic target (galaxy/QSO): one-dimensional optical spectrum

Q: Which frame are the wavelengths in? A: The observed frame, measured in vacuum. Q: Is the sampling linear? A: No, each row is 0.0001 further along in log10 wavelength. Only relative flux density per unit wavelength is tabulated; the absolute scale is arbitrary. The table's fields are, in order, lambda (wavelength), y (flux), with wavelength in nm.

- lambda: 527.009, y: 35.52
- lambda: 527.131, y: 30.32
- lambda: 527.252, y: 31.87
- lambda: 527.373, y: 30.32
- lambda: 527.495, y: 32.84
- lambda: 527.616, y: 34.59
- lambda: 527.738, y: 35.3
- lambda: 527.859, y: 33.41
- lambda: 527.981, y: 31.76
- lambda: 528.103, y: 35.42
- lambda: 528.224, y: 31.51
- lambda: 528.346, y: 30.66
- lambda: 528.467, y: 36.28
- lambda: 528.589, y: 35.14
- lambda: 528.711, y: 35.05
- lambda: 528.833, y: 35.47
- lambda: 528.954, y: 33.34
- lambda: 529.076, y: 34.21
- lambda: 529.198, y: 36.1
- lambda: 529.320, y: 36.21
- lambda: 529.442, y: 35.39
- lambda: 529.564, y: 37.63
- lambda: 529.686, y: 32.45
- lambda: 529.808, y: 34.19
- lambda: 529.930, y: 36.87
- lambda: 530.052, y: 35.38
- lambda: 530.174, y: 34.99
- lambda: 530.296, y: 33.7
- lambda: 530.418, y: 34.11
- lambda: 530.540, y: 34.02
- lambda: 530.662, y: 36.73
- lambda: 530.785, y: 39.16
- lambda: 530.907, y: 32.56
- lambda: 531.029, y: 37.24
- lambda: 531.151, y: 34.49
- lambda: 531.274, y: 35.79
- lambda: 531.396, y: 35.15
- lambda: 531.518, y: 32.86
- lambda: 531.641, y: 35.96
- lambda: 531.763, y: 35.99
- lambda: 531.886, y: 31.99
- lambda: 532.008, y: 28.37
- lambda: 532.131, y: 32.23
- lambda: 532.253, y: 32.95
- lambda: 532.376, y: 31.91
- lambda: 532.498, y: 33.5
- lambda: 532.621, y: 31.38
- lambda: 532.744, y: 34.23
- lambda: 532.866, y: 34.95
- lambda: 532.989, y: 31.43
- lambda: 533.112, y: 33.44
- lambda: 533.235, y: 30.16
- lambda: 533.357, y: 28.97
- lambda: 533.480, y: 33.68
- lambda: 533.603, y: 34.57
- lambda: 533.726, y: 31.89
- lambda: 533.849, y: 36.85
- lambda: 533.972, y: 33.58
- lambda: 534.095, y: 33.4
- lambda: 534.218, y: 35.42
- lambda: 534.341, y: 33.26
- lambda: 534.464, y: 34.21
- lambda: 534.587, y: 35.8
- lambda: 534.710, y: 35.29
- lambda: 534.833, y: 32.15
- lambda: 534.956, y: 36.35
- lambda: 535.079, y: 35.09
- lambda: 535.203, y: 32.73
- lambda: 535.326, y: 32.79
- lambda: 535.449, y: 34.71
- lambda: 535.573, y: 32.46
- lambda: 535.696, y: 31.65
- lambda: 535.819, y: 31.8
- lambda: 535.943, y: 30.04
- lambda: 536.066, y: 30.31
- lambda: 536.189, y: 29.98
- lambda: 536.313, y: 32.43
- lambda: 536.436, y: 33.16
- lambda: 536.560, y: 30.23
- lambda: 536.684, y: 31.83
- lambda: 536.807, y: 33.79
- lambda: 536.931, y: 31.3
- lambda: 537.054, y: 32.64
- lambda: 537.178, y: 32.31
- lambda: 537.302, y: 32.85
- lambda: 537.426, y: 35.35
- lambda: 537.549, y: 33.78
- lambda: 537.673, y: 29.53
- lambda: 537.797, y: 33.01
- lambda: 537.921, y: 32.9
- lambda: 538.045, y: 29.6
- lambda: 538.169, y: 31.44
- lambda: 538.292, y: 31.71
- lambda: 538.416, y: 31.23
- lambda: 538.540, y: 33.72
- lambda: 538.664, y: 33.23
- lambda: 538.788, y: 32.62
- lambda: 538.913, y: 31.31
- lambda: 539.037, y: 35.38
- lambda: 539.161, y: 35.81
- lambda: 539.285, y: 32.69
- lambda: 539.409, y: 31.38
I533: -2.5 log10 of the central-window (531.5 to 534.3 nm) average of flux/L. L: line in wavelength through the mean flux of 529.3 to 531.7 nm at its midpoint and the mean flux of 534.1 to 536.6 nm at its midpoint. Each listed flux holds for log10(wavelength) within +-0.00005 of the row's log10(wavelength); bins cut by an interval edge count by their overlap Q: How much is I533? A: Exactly 0.04 mag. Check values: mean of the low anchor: 35.2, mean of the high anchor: 33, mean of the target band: 33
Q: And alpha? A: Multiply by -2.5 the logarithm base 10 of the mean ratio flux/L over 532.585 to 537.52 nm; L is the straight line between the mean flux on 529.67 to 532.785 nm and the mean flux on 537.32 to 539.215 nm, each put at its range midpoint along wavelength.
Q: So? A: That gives 0.01 mag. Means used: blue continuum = 34.2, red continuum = 32.7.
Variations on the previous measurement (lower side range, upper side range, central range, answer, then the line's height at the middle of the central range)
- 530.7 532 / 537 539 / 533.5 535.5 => -0.02 mag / 33.7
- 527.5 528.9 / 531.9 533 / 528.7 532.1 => -0.05 mag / 33.2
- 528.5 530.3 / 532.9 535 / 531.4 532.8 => 0.04 mag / 34.2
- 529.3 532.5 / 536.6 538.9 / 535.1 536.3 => 0.03 mag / 33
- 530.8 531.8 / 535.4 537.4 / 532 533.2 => 0.06 mag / 34.4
